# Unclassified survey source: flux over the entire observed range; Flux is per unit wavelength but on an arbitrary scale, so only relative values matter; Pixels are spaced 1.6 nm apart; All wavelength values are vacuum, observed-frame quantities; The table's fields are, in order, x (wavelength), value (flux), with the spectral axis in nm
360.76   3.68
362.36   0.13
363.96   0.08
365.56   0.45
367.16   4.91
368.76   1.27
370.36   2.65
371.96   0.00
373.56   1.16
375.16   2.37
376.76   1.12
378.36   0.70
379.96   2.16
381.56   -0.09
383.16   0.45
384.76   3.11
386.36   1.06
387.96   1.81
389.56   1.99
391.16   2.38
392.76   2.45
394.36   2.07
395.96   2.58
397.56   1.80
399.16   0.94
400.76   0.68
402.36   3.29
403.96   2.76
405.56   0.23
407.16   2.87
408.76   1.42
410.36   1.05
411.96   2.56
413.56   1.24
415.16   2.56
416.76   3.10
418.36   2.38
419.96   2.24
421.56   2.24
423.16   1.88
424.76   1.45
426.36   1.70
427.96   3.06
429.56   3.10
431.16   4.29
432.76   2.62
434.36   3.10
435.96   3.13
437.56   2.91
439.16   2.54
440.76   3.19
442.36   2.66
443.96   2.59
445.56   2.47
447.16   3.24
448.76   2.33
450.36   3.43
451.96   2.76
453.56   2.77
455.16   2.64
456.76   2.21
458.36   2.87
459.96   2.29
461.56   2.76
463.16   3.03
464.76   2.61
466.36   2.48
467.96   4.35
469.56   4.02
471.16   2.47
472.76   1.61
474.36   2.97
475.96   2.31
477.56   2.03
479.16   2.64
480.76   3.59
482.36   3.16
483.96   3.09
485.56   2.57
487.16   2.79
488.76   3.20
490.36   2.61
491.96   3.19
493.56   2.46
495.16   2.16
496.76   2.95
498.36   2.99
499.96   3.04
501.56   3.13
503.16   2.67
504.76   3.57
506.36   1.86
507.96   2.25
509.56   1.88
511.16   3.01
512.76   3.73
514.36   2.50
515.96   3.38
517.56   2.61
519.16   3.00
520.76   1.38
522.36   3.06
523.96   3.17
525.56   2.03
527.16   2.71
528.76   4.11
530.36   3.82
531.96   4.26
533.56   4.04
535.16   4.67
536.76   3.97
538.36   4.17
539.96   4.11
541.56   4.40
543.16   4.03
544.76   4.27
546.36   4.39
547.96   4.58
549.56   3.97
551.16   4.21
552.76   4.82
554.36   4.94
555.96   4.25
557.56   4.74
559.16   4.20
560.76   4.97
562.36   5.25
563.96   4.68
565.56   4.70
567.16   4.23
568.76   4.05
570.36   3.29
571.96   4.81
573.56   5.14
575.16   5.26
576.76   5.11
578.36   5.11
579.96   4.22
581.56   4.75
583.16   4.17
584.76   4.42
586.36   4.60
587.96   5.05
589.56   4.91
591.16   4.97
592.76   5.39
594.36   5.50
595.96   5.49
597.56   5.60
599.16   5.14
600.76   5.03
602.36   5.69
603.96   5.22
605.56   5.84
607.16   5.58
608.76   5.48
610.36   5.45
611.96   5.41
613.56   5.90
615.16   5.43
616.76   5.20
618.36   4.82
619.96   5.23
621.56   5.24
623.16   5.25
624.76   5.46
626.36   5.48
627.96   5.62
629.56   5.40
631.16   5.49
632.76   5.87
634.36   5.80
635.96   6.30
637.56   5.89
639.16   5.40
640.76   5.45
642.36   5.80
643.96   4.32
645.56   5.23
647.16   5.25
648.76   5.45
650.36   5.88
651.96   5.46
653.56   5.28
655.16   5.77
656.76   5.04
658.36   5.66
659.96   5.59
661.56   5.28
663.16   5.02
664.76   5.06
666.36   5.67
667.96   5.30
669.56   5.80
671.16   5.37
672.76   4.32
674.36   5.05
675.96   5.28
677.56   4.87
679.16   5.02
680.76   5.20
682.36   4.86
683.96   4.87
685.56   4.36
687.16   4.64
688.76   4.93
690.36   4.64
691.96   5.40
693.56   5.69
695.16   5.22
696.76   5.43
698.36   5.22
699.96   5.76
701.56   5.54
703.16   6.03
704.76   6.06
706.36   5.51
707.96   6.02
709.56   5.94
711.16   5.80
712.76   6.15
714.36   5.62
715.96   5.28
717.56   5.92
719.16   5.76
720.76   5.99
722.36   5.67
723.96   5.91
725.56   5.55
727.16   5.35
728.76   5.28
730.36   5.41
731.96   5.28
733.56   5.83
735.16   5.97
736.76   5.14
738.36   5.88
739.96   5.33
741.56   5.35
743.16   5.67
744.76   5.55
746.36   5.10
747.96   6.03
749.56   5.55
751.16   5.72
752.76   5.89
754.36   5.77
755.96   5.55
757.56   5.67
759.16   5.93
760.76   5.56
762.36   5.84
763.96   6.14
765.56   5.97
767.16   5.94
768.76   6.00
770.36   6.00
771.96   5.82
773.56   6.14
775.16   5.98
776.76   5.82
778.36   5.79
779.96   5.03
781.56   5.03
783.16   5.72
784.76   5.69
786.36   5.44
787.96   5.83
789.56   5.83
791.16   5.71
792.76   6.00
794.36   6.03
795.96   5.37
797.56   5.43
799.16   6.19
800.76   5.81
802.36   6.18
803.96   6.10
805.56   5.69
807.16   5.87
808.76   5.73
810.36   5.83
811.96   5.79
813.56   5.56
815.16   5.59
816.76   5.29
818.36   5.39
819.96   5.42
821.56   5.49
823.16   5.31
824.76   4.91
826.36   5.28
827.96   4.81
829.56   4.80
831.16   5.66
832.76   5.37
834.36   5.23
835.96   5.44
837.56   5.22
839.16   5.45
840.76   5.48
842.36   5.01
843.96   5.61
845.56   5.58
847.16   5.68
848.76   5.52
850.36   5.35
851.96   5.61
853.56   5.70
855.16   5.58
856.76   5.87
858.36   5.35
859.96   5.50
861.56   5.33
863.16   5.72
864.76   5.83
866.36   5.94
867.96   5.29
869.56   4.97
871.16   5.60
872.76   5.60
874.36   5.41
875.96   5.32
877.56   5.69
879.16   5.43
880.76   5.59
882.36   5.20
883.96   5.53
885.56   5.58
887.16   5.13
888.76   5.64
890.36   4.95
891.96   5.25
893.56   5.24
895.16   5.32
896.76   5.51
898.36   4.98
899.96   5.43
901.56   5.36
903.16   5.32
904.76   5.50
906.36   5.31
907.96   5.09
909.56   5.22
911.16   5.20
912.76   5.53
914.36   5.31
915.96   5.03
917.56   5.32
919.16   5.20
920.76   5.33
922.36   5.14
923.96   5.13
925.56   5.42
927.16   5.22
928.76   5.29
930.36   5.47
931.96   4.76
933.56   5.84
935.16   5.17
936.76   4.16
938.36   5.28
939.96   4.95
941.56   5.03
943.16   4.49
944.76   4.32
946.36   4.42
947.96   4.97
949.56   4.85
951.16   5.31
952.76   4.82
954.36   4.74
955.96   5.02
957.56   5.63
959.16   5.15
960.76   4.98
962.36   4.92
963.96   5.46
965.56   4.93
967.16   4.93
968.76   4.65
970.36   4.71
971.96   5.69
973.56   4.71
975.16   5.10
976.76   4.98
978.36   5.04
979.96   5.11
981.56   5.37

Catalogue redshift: 0.324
